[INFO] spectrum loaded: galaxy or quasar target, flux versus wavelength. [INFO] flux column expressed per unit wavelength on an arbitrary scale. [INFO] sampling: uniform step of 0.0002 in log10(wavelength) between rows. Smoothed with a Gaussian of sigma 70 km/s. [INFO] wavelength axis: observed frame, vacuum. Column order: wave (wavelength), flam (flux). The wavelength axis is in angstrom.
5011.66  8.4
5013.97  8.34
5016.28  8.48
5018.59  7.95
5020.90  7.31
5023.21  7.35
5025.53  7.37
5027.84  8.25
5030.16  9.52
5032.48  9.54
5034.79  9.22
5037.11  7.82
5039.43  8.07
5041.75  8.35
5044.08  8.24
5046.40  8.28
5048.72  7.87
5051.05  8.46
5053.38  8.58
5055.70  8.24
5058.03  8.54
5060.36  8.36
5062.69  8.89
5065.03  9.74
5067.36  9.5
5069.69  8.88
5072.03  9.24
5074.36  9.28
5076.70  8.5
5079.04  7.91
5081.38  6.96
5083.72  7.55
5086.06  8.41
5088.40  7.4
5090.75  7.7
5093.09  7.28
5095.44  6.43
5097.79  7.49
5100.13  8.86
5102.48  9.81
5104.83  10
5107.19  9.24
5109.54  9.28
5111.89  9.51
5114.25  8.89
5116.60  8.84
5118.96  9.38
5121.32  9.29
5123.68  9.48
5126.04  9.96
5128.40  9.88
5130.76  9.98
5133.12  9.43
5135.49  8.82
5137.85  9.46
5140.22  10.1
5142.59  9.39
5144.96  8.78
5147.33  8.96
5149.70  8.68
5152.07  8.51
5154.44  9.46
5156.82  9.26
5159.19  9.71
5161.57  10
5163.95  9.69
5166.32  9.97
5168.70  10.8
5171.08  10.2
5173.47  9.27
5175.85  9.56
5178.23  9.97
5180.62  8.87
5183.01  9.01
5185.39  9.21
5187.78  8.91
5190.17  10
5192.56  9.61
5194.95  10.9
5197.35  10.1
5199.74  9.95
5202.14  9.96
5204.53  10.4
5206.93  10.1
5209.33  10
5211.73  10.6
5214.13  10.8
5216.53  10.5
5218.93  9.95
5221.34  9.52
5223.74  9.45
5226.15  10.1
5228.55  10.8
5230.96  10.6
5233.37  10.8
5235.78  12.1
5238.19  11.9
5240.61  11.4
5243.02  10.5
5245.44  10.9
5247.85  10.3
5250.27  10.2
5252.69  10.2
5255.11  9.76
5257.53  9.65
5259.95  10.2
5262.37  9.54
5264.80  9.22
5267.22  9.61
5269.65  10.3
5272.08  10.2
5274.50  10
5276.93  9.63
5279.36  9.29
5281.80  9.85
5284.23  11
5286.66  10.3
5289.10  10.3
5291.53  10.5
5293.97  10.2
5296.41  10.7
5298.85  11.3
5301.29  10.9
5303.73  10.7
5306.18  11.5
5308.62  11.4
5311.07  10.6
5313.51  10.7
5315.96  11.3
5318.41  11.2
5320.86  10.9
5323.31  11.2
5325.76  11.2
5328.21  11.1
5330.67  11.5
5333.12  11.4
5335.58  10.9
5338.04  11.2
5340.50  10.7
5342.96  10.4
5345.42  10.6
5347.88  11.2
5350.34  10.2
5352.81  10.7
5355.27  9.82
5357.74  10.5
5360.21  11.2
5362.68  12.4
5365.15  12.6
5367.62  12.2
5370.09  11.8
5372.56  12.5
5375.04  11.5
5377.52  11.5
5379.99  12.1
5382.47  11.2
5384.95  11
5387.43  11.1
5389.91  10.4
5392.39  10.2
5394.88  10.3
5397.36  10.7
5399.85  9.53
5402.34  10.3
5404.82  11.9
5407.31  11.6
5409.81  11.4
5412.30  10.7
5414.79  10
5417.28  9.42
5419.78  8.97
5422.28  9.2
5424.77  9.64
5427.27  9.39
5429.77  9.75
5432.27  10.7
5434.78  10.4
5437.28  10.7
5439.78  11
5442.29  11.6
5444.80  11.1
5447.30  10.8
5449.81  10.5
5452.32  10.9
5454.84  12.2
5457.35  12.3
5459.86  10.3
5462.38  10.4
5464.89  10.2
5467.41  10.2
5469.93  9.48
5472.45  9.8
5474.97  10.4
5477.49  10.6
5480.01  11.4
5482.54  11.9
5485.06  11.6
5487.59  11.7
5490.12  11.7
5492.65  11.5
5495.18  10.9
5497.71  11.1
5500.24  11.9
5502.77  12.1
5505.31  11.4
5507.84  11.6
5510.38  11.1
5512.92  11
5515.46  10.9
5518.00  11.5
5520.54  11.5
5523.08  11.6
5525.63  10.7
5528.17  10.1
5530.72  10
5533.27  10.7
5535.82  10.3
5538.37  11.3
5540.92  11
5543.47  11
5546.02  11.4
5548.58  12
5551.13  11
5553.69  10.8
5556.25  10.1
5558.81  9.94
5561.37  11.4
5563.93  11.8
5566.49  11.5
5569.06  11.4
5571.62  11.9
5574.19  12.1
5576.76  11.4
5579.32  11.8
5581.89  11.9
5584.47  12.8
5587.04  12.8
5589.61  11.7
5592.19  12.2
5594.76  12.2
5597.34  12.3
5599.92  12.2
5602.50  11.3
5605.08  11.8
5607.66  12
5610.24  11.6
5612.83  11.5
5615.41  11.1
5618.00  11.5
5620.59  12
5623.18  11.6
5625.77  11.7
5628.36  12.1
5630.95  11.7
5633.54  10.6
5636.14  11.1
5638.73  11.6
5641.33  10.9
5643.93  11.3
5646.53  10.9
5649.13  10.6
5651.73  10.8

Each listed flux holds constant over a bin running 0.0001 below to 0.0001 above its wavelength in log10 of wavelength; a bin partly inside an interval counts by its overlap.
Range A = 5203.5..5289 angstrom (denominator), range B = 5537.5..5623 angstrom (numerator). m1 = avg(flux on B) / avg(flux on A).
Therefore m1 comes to 1.13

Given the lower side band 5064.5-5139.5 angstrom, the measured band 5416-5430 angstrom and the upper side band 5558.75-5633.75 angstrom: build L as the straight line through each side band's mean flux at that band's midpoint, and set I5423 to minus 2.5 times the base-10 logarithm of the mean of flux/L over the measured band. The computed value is 0.15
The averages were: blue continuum 8.83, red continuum 11.8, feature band 9.37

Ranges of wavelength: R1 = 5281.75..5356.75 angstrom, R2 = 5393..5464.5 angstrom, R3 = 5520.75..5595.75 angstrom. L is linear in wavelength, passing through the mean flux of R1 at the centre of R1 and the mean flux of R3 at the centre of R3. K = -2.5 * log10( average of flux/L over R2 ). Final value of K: 0.05 mag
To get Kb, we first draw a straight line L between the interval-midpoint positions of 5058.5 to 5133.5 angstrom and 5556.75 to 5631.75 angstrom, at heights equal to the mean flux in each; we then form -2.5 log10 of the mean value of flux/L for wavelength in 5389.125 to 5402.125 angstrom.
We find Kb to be 0.04 mag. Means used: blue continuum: 8.78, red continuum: 11.8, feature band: 10.2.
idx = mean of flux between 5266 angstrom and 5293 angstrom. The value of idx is 10.1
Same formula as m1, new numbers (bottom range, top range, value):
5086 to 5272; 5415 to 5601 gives 1.14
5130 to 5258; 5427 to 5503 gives 1.10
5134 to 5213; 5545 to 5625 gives 1.21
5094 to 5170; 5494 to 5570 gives 1.20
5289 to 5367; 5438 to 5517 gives 1.01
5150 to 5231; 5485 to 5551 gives 1.14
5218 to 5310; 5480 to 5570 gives 1.08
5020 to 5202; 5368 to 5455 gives 1.20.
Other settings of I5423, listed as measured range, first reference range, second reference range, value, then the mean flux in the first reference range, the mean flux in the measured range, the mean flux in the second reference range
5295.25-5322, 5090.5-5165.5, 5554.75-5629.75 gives -0.09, 9.13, 11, 11.7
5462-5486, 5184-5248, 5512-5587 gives 0.04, 10.3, 10.6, 11.2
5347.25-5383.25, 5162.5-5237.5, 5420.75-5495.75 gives -0.09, 10.1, 11.4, 10.7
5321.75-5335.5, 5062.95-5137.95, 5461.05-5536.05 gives -0.12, 8.82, 11.2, 11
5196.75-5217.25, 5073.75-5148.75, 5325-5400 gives -0.06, 8.82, 10.3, 11.1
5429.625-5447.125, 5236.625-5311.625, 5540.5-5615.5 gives 0.02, 10.4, 10.8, 11.6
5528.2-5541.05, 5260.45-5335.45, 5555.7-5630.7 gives 0.09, 10.6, 10.6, 11.7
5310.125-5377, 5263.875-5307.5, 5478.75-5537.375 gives -0.06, 10.3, 11.2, 11.2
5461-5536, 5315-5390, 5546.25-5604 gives 0.05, 11.2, 11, 11.7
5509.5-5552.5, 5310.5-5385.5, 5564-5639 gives 0.06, 11.2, 11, 11.8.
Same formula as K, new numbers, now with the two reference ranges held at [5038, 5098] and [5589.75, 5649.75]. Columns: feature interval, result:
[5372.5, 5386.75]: -0.14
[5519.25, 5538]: 0.03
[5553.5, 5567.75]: 0.03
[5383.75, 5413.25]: -0.05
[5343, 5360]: -0.06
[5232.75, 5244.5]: -0.22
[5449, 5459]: -0.09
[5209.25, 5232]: -0.12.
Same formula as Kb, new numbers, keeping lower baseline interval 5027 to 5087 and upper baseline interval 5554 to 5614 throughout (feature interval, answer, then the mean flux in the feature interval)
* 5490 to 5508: -0.030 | 11.5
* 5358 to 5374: -0.156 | 12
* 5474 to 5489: -0.019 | 11.3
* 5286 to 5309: -0.081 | 10.8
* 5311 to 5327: -0.096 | 11.1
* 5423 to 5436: 0.088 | 9.94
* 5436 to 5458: -0.031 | 11.2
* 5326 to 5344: -0.085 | 11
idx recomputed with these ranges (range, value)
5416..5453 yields 10.3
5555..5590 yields 11.6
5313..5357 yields 10.9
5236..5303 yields 10.3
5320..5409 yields 11.1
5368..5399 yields 11.2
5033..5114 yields 8.48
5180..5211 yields 9.8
